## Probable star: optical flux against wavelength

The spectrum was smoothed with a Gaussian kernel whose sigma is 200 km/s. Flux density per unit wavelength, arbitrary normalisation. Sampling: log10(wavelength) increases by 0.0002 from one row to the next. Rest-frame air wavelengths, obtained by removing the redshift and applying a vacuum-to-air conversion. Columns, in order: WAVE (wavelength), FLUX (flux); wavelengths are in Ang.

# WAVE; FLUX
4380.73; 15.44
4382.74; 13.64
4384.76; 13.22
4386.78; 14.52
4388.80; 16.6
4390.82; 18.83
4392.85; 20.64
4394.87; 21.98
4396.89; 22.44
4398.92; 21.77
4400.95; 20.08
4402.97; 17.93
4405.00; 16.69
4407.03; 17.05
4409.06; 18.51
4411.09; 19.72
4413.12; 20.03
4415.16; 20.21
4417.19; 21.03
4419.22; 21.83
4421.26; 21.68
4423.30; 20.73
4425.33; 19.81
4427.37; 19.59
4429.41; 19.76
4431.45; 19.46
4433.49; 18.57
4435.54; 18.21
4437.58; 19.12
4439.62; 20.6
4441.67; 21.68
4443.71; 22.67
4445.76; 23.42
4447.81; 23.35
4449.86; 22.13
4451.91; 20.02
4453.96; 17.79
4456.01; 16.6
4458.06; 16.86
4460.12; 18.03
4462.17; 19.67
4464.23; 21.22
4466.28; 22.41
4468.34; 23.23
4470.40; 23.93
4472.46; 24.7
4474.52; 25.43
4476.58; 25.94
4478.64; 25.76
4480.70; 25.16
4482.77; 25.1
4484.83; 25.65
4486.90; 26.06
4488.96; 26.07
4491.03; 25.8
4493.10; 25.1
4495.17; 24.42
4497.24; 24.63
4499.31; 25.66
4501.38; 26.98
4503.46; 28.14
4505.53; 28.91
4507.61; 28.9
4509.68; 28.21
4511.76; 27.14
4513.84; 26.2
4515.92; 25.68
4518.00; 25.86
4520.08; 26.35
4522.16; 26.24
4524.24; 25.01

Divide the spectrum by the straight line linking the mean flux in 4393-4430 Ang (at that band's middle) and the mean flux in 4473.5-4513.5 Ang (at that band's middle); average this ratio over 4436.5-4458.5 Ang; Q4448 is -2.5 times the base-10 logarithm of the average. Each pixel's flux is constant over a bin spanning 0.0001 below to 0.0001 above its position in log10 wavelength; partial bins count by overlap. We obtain 0.11 mag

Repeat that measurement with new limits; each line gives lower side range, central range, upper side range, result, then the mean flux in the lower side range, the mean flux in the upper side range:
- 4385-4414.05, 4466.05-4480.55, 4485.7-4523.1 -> -0.02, 18.9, 26.5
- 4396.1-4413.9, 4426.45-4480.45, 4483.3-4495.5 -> 0.08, 19.3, 25.6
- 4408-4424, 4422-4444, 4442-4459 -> 0.03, 20.4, 20.4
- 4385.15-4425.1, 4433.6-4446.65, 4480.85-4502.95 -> 0.06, 19.5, 25.6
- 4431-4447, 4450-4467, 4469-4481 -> 0.20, 20.5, 25.1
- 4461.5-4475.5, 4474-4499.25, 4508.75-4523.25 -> -0.05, 23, 26.5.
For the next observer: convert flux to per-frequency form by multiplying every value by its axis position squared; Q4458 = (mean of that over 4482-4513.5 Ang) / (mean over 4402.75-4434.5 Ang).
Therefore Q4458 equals 1.40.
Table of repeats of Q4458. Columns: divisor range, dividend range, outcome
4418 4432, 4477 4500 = 1.28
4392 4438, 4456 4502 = 1.23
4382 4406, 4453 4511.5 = 1.38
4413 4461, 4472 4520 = 1.34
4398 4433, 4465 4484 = 1.28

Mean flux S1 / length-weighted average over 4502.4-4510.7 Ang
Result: 28.5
